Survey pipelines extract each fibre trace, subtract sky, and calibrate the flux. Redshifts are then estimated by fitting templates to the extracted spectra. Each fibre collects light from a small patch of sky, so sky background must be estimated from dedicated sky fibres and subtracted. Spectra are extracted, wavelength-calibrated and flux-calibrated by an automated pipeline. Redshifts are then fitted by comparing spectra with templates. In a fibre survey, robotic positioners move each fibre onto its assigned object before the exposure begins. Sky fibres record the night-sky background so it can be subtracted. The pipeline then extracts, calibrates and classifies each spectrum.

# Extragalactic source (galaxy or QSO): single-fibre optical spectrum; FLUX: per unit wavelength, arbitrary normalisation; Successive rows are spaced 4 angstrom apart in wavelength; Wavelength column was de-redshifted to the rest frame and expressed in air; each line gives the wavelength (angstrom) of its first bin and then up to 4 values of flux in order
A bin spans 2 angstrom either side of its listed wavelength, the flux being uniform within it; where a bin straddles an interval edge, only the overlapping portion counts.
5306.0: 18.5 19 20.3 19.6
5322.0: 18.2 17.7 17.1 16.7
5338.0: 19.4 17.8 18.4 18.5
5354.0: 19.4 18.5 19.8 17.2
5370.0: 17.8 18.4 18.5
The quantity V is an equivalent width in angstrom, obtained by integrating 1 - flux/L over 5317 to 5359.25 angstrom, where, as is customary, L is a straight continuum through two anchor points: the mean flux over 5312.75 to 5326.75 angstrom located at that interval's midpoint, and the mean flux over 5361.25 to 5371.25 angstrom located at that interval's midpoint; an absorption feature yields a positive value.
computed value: 0.8 angstrom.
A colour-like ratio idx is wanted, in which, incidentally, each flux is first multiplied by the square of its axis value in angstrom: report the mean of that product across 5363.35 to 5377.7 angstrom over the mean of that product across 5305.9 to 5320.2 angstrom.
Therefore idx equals 0.94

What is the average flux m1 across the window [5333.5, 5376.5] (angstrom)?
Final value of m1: 18.4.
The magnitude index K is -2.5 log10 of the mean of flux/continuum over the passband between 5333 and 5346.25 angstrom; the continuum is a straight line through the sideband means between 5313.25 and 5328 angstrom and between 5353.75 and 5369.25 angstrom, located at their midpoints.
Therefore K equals 0.03 mag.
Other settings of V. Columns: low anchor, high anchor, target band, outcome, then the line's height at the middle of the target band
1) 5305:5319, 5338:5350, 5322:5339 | 1.02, 18.8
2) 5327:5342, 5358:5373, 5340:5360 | -0.55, 18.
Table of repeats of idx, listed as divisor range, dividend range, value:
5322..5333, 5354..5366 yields 1.09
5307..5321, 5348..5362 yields 0.99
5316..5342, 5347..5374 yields 1.04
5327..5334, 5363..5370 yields 1.05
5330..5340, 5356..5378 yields 1.04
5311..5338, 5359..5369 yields 1.02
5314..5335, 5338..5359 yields 1.03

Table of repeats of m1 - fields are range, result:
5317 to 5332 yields 18.1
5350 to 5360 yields 18.9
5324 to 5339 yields 17.6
